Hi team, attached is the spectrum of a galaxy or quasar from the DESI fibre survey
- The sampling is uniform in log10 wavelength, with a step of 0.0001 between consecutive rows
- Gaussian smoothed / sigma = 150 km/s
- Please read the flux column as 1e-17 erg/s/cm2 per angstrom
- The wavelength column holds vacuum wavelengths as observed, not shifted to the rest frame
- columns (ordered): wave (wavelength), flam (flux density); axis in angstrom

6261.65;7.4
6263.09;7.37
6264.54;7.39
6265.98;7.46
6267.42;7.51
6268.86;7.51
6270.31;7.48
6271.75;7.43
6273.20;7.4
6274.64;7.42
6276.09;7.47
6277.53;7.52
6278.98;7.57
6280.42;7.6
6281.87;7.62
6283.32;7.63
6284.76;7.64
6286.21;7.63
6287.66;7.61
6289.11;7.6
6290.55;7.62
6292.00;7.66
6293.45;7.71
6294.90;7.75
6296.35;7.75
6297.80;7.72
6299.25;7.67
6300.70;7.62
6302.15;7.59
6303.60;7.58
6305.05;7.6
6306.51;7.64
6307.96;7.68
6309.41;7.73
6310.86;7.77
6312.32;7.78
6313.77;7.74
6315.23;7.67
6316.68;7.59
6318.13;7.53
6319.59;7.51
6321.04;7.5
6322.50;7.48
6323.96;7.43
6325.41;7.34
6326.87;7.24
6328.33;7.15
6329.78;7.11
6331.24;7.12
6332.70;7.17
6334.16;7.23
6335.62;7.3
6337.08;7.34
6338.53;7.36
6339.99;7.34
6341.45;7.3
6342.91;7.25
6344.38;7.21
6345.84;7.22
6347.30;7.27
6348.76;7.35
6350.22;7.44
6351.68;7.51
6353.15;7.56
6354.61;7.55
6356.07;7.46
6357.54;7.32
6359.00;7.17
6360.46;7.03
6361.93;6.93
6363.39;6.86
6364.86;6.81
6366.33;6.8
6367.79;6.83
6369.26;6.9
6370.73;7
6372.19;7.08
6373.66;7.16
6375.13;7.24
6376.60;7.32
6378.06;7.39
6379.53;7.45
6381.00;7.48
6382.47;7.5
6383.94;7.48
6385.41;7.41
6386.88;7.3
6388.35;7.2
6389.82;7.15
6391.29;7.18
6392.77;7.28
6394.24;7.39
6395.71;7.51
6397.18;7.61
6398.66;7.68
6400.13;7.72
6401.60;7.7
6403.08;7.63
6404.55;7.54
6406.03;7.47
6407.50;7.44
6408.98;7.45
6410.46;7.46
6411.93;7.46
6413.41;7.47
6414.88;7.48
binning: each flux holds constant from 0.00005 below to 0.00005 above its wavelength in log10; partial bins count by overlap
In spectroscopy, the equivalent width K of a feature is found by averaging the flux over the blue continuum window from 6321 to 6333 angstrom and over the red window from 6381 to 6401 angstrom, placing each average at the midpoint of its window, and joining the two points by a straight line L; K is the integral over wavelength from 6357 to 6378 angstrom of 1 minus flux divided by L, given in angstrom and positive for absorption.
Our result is 0.93 angstrom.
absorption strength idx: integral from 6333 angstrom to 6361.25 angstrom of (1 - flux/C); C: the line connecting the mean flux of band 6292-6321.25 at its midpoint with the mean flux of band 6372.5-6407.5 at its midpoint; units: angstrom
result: 0.8 angstrom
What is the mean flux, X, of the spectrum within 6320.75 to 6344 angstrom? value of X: 7.28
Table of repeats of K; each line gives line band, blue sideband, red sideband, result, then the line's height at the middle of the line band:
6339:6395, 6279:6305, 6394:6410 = 2.56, 7.59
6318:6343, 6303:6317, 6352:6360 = 0.81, 7.56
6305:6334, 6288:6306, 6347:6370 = -0.01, 7.48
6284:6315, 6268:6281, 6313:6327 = -0.69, 7.5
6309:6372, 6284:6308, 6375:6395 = 1.66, 7.5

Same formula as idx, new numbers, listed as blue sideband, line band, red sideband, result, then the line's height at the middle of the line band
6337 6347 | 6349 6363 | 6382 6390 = -0.02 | 7.31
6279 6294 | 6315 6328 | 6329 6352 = -0.10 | 7.4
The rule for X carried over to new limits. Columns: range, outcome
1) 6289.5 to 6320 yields 7.66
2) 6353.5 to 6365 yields 7.17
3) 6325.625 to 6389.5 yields 7.24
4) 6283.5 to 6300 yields 7.67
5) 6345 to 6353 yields 7.37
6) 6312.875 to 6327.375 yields 7.51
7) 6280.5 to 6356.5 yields 7.5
